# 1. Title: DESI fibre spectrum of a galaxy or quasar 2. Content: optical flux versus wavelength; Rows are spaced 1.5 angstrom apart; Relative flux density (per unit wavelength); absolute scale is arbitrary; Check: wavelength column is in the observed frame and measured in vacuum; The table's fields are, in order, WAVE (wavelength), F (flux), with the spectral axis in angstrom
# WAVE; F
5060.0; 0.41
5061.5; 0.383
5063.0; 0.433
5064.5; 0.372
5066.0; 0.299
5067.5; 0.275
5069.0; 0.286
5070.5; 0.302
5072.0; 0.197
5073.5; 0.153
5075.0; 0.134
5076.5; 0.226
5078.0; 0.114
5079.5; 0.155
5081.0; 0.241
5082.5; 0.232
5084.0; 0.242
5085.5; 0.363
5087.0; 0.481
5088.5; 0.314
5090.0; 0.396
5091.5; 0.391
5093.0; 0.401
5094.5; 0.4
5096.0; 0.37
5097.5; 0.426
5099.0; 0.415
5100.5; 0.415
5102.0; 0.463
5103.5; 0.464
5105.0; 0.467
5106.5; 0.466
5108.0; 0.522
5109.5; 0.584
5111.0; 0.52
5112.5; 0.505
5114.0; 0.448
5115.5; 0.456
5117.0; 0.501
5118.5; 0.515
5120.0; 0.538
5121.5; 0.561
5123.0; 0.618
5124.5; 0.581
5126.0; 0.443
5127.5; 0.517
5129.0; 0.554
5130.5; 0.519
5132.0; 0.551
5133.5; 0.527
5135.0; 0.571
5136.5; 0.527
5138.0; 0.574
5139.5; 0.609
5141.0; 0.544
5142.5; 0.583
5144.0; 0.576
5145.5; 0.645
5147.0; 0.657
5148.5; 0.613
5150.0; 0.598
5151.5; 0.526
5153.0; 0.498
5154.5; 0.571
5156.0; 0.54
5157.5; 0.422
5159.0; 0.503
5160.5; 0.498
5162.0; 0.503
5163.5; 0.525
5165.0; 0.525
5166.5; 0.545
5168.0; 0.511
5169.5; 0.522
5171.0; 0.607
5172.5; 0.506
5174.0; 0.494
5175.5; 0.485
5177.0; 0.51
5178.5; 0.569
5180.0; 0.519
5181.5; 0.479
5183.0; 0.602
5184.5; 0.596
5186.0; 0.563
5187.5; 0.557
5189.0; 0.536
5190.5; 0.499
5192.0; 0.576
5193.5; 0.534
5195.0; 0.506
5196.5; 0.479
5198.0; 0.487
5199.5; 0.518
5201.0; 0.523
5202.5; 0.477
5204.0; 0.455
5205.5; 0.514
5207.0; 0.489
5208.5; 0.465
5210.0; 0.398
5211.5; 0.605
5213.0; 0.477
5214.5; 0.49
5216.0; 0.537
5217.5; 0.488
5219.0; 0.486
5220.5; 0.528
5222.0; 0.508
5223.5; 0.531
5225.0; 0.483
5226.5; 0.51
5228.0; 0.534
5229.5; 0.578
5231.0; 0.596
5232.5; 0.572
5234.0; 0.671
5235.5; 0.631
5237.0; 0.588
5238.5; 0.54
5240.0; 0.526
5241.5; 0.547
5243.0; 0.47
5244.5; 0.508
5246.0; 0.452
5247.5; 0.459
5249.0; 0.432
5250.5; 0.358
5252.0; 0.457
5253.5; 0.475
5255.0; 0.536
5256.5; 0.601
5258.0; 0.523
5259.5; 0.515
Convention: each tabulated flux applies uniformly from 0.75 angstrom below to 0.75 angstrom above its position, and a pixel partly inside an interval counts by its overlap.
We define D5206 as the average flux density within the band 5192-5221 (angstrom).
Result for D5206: 0.499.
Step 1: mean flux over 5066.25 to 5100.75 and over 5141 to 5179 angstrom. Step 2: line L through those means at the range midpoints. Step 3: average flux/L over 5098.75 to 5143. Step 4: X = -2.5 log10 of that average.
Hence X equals -0.24 mag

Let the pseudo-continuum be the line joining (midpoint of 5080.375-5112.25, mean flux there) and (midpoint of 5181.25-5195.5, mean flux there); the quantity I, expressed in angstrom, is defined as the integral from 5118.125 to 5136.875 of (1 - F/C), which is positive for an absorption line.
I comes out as -3.45 angstrom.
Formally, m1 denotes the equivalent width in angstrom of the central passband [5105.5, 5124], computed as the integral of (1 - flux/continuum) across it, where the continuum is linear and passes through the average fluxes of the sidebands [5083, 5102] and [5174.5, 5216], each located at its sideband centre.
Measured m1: -4.7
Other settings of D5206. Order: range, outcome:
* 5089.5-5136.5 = 0.488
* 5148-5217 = 0.52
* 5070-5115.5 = 0.362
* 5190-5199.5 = 0.514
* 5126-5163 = 0.549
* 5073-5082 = 0.173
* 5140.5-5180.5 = 0.541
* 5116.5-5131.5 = 0.536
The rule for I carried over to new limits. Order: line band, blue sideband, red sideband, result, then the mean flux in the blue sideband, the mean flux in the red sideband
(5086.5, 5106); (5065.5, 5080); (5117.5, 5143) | -3.71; 0.214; 0.548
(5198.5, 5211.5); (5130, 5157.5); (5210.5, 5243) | 1.43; 0.565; 0.541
